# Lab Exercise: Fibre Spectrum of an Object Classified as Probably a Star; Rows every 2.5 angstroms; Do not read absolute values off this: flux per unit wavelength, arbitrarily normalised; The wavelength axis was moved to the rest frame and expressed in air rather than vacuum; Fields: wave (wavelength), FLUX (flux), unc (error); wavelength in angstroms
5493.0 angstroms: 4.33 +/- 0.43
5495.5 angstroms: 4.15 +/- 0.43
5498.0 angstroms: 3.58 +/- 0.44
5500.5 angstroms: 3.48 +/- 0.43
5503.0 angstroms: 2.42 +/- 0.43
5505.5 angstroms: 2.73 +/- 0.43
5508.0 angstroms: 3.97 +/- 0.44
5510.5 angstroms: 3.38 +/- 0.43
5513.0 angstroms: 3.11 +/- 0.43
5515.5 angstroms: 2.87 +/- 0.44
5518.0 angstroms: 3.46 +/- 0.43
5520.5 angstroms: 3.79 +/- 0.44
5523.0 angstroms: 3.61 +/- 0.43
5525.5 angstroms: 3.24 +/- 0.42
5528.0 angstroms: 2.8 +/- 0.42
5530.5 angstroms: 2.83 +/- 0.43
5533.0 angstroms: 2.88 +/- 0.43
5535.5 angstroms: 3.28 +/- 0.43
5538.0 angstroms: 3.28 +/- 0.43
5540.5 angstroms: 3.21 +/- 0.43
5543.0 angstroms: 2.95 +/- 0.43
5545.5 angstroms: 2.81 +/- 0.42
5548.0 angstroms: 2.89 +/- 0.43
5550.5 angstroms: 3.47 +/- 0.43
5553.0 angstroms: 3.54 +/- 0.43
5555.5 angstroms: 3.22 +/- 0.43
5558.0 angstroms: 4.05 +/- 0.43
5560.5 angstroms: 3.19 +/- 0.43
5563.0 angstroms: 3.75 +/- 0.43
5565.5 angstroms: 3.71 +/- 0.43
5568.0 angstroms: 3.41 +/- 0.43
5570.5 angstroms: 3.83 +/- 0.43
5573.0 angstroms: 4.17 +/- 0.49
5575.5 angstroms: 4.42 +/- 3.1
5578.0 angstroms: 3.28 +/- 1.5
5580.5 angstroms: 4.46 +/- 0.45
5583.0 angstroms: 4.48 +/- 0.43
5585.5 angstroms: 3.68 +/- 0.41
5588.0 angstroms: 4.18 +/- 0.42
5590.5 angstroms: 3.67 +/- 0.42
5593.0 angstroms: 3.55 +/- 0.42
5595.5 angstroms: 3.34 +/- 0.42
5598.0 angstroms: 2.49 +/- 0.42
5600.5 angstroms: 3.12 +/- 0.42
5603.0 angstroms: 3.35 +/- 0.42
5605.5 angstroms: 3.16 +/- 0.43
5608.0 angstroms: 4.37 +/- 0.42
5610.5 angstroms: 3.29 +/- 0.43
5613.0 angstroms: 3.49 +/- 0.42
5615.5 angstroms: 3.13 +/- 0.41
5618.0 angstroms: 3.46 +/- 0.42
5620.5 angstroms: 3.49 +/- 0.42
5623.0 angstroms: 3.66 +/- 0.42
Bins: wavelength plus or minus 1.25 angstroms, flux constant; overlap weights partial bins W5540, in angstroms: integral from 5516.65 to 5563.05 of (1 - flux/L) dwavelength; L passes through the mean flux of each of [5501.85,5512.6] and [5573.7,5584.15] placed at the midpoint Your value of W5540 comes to 4.2 angstroms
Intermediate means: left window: 3.13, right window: 4.16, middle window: 3.26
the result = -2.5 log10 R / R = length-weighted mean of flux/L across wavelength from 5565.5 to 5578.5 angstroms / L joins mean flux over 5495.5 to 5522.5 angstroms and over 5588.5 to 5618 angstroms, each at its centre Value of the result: -0.14 mag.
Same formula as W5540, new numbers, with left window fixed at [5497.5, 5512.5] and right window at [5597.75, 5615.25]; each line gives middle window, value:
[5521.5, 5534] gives 0.67 angstroms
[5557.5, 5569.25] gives -1.02 angstroms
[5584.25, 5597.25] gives -1.15 angstroms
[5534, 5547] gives 0.72 angstroms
